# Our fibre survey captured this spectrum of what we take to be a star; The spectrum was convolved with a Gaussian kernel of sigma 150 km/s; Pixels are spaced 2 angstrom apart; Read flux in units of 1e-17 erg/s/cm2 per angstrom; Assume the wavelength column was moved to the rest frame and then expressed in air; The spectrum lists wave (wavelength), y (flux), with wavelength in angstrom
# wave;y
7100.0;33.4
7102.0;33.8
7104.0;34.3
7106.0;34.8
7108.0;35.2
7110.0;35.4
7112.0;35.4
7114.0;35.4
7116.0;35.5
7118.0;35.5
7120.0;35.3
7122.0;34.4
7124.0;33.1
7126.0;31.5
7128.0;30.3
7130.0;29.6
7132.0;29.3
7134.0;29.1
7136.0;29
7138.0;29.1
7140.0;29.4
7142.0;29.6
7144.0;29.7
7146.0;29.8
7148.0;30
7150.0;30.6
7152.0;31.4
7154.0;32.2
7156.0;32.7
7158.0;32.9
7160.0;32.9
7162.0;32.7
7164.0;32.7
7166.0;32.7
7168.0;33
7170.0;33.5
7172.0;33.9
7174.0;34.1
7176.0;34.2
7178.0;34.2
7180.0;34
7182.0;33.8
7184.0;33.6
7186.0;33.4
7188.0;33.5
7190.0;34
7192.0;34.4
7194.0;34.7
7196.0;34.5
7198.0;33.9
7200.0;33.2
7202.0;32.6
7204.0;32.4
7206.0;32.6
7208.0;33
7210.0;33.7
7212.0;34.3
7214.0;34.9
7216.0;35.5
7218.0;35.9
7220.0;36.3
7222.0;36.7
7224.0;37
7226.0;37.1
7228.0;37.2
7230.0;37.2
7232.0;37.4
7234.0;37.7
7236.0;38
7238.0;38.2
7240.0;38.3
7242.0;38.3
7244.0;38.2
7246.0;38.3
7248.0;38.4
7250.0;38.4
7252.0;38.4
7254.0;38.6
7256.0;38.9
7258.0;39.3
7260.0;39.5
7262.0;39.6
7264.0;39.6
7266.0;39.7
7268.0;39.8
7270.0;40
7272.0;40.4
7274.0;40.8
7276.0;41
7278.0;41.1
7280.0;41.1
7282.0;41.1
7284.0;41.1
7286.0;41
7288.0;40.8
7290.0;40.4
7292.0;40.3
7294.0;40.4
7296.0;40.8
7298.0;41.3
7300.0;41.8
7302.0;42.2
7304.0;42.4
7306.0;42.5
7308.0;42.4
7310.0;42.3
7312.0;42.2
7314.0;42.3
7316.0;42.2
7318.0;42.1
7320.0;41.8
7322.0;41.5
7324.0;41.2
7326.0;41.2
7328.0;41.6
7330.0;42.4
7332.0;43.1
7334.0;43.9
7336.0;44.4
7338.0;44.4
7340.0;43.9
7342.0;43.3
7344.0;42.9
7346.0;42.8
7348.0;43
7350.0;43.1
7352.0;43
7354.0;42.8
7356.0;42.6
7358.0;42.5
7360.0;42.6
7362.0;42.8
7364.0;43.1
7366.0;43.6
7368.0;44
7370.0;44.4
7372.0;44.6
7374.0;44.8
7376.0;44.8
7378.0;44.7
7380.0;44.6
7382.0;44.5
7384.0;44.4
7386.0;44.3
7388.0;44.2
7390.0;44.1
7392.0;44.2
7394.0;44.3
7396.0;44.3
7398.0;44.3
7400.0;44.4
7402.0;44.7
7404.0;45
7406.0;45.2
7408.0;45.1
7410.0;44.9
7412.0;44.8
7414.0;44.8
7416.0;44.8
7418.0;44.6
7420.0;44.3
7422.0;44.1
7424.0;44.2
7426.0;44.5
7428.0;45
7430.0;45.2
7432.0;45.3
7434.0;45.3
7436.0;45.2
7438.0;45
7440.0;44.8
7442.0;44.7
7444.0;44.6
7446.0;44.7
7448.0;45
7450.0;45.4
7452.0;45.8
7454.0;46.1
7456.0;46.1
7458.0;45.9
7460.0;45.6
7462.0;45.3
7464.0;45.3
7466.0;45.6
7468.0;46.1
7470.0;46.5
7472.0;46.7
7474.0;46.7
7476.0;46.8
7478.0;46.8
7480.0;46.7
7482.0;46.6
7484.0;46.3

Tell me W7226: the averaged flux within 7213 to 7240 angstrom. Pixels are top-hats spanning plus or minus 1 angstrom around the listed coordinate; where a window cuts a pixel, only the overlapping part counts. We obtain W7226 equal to 36.9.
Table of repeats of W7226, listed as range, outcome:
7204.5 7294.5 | 38.3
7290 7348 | 42.3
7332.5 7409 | 43.9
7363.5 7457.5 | 44.7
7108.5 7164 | 32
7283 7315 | 41.5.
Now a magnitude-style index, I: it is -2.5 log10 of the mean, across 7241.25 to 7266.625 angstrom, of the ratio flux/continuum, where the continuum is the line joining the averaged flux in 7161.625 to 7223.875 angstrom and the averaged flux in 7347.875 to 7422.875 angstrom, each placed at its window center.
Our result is -0.047 mag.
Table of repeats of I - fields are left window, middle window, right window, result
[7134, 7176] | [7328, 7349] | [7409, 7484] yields -0.08 mag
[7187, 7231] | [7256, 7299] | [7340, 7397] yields -0.05 mag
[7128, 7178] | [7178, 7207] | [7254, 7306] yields 0.02 mag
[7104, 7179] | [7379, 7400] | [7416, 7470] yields -0.04 mag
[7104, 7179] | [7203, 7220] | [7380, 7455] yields 0.04 mag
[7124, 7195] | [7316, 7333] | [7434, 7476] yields -0.06 mag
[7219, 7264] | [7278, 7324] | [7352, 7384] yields -0.02 mag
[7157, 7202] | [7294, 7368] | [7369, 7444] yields -0.04 mag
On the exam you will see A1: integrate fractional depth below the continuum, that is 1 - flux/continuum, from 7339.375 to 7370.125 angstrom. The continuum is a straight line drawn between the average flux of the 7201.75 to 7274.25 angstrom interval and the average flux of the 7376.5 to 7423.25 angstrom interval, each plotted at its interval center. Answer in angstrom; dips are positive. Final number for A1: -0.4 angstrom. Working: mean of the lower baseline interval 37.4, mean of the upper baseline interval 44.5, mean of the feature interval 43.1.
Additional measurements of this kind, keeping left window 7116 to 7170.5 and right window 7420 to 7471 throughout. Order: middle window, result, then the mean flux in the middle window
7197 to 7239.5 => -0.6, 35.5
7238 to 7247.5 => -0.6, 38.3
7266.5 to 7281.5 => -1.2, 40.6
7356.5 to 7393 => -1.7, 44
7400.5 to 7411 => -0.4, 45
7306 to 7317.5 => -0.9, 42.3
